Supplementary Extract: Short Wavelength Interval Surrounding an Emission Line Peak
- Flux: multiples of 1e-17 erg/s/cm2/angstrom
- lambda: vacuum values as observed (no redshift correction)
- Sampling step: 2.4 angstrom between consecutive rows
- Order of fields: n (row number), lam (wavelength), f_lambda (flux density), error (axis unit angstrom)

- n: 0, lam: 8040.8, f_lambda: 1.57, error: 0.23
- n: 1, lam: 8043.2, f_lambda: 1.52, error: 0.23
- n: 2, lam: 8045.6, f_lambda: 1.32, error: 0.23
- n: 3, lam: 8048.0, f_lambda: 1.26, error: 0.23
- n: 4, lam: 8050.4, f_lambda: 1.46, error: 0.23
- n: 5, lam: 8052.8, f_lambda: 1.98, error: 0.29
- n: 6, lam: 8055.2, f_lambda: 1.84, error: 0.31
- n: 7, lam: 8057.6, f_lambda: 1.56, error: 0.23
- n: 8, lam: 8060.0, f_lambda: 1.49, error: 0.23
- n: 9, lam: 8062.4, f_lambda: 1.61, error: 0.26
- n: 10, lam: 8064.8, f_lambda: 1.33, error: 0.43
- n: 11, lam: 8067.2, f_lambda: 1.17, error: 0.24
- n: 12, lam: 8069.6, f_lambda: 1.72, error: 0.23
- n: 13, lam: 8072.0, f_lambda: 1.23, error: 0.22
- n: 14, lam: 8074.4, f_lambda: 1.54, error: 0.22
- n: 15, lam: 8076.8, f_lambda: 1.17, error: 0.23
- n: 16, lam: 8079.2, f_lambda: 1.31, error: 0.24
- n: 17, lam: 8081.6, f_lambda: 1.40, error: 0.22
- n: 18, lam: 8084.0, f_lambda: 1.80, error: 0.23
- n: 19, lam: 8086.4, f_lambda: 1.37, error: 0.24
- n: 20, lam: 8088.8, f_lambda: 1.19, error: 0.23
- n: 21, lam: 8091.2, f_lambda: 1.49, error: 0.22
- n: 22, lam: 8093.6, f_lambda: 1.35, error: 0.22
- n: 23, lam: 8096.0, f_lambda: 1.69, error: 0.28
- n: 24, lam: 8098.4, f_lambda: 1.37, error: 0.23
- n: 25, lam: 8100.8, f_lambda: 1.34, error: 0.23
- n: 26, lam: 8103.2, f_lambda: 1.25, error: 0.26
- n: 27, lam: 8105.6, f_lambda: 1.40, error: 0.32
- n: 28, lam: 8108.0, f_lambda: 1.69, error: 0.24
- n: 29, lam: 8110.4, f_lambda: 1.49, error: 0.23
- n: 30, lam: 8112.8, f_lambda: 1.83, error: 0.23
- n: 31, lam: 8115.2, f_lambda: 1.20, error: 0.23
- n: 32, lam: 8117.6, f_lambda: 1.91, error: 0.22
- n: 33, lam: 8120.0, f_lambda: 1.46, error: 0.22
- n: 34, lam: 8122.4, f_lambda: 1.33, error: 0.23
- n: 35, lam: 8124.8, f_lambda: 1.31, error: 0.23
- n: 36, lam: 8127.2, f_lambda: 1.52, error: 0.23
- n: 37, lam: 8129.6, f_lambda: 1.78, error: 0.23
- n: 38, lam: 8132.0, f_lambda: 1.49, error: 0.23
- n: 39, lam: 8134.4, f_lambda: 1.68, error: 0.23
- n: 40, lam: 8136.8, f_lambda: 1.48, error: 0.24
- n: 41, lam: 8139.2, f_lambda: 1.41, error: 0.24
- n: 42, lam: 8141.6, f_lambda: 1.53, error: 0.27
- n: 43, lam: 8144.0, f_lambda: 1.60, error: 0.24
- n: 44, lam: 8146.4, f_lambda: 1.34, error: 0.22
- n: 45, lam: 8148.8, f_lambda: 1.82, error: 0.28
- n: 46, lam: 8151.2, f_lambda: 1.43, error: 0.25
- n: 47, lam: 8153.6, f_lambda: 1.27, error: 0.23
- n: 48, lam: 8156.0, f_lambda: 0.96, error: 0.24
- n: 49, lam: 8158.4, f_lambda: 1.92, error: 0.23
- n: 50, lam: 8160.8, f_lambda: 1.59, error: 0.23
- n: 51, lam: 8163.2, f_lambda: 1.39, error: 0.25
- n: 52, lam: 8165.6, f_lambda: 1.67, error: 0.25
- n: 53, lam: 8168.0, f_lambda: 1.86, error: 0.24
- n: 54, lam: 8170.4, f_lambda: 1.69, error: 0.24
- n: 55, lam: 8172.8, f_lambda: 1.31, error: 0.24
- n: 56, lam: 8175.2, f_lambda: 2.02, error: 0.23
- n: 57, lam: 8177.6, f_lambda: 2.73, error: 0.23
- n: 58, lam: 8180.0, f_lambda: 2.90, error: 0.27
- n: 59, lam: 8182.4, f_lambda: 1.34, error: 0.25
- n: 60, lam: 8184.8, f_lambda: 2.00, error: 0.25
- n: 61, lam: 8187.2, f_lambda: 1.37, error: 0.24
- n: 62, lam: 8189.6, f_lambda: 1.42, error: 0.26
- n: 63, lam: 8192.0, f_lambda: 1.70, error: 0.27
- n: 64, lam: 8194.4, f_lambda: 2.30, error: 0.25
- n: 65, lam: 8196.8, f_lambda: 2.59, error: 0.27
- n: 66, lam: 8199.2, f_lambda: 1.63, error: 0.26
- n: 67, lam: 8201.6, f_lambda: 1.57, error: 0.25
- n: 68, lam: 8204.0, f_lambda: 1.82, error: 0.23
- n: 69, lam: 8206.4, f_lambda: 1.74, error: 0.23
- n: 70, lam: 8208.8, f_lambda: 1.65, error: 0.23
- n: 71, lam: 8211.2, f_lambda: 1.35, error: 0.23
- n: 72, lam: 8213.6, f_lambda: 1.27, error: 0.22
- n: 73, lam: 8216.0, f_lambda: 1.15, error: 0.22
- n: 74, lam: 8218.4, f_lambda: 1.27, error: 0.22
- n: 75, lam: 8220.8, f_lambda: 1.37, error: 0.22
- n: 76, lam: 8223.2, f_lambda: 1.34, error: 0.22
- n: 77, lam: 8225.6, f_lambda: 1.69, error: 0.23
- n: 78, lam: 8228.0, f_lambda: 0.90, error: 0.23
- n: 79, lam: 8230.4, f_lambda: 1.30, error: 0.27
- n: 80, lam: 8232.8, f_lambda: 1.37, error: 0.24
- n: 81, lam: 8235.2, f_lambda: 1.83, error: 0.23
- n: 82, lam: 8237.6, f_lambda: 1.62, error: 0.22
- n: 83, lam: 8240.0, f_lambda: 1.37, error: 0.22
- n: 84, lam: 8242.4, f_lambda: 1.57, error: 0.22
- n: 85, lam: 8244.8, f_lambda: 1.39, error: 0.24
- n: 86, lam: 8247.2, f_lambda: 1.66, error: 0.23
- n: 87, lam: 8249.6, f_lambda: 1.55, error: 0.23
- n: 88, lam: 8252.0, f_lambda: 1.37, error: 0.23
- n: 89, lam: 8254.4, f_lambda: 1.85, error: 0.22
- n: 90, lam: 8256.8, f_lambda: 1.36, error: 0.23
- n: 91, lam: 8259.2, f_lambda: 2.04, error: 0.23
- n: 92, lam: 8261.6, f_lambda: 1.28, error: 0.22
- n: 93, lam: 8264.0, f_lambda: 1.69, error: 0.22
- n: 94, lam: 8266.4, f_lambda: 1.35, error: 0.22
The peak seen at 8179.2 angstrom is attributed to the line [S II]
